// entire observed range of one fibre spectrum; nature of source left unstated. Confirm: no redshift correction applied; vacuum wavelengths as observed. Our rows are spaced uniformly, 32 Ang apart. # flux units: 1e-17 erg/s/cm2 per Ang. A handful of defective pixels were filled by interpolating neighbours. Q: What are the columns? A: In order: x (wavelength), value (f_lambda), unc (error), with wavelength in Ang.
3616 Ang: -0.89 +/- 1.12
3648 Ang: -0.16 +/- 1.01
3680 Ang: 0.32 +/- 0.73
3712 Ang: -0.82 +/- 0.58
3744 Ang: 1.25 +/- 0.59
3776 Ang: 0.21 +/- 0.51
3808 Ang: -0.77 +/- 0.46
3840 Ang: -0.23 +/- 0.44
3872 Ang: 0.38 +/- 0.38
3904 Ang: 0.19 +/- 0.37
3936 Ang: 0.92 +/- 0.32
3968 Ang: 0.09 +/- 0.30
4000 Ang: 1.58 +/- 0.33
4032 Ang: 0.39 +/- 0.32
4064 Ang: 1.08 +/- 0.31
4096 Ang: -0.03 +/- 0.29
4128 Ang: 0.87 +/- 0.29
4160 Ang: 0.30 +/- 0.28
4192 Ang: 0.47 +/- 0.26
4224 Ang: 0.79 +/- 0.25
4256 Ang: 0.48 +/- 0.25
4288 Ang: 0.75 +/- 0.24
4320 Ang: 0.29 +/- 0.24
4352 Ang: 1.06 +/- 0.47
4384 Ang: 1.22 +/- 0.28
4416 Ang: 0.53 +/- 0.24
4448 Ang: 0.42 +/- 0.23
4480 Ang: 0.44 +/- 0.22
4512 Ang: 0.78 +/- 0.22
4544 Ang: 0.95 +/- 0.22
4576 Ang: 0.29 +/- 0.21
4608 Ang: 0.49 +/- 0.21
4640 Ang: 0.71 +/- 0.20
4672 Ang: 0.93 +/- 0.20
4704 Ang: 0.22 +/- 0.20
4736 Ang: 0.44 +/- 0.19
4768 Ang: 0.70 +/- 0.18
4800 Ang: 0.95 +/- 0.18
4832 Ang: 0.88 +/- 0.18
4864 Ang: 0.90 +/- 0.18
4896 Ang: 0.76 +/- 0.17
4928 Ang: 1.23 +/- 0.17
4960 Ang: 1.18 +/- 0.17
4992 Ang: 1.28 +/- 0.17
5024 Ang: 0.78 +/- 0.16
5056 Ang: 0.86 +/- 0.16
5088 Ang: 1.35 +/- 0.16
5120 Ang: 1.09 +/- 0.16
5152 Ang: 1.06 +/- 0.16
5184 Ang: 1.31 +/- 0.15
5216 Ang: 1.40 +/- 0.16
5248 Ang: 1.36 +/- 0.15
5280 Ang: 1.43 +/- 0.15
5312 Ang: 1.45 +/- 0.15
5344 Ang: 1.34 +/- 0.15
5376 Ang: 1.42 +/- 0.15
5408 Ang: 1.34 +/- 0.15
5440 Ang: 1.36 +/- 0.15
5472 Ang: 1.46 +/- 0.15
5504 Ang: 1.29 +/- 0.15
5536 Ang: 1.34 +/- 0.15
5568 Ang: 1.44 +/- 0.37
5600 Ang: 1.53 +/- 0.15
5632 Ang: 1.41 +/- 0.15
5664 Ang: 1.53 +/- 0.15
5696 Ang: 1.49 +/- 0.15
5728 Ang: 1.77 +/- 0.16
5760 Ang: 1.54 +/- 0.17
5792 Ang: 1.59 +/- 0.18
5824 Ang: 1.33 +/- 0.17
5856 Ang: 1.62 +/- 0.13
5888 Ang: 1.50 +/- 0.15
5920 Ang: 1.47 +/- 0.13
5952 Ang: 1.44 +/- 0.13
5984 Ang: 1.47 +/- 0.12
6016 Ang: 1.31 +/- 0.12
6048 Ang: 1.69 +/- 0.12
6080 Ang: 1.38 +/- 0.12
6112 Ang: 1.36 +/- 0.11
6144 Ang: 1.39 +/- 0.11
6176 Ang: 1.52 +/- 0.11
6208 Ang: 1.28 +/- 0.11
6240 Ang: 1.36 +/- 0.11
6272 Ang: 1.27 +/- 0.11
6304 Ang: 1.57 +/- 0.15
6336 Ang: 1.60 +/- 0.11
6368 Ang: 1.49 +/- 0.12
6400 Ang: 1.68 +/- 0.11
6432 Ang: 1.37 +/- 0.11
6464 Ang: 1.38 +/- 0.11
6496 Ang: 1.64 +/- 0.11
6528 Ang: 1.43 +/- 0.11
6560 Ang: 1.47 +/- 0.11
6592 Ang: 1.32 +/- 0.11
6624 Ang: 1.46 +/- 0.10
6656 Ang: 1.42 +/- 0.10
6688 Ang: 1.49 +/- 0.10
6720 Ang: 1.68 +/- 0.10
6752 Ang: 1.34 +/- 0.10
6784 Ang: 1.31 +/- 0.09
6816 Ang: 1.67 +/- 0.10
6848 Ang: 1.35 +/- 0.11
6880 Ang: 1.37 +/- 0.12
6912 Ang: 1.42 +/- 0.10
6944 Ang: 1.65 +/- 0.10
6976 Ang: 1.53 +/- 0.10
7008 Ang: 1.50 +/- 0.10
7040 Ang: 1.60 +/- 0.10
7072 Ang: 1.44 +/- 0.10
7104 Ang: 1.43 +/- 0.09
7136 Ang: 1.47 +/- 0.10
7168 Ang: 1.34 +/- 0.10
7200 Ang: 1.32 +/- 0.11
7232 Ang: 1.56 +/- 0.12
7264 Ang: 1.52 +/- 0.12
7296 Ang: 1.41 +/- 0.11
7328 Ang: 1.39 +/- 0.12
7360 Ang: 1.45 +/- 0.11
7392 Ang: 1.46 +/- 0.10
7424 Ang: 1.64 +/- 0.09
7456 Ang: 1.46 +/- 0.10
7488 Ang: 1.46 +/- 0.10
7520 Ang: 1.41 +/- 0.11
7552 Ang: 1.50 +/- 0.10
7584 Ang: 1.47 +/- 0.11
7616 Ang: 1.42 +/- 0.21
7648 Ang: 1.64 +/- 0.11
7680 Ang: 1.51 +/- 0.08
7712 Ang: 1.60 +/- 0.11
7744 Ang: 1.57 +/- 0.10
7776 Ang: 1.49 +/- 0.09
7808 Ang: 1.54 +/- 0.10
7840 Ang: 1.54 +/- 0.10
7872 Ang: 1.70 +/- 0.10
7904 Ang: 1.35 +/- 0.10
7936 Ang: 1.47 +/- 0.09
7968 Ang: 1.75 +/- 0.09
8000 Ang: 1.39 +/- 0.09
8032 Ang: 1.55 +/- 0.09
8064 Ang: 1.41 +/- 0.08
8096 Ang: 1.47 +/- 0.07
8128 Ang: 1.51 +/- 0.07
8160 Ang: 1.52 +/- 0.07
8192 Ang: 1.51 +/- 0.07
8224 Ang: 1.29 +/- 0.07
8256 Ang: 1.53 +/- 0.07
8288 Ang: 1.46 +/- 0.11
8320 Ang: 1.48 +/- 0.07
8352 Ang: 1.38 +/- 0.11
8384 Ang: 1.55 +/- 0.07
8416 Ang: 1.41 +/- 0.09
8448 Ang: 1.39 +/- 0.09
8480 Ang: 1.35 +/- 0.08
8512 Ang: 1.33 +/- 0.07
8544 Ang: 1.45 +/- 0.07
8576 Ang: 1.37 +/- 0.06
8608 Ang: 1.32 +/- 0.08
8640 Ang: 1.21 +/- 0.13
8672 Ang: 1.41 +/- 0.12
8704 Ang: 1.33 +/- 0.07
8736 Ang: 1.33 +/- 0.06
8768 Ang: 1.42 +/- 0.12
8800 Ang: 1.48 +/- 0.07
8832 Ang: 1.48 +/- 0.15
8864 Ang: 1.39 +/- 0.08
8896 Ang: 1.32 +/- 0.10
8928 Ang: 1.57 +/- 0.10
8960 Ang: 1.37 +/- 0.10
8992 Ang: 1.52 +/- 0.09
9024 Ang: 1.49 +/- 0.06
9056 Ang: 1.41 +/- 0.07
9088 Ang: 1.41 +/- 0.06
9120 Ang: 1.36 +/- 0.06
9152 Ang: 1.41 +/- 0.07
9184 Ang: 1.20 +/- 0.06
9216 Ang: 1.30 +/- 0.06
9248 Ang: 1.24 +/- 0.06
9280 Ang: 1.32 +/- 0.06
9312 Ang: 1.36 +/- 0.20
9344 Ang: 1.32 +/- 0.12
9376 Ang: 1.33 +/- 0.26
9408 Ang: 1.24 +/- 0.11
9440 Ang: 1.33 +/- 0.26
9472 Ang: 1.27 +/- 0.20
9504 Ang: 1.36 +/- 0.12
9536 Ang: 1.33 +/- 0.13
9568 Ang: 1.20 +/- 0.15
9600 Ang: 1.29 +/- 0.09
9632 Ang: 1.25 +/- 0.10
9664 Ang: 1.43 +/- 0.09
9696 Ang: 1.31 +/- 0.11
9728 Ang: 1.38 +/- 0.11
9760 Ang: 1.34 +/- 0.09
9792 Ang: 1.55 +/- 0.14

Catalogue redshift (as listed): 0.197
